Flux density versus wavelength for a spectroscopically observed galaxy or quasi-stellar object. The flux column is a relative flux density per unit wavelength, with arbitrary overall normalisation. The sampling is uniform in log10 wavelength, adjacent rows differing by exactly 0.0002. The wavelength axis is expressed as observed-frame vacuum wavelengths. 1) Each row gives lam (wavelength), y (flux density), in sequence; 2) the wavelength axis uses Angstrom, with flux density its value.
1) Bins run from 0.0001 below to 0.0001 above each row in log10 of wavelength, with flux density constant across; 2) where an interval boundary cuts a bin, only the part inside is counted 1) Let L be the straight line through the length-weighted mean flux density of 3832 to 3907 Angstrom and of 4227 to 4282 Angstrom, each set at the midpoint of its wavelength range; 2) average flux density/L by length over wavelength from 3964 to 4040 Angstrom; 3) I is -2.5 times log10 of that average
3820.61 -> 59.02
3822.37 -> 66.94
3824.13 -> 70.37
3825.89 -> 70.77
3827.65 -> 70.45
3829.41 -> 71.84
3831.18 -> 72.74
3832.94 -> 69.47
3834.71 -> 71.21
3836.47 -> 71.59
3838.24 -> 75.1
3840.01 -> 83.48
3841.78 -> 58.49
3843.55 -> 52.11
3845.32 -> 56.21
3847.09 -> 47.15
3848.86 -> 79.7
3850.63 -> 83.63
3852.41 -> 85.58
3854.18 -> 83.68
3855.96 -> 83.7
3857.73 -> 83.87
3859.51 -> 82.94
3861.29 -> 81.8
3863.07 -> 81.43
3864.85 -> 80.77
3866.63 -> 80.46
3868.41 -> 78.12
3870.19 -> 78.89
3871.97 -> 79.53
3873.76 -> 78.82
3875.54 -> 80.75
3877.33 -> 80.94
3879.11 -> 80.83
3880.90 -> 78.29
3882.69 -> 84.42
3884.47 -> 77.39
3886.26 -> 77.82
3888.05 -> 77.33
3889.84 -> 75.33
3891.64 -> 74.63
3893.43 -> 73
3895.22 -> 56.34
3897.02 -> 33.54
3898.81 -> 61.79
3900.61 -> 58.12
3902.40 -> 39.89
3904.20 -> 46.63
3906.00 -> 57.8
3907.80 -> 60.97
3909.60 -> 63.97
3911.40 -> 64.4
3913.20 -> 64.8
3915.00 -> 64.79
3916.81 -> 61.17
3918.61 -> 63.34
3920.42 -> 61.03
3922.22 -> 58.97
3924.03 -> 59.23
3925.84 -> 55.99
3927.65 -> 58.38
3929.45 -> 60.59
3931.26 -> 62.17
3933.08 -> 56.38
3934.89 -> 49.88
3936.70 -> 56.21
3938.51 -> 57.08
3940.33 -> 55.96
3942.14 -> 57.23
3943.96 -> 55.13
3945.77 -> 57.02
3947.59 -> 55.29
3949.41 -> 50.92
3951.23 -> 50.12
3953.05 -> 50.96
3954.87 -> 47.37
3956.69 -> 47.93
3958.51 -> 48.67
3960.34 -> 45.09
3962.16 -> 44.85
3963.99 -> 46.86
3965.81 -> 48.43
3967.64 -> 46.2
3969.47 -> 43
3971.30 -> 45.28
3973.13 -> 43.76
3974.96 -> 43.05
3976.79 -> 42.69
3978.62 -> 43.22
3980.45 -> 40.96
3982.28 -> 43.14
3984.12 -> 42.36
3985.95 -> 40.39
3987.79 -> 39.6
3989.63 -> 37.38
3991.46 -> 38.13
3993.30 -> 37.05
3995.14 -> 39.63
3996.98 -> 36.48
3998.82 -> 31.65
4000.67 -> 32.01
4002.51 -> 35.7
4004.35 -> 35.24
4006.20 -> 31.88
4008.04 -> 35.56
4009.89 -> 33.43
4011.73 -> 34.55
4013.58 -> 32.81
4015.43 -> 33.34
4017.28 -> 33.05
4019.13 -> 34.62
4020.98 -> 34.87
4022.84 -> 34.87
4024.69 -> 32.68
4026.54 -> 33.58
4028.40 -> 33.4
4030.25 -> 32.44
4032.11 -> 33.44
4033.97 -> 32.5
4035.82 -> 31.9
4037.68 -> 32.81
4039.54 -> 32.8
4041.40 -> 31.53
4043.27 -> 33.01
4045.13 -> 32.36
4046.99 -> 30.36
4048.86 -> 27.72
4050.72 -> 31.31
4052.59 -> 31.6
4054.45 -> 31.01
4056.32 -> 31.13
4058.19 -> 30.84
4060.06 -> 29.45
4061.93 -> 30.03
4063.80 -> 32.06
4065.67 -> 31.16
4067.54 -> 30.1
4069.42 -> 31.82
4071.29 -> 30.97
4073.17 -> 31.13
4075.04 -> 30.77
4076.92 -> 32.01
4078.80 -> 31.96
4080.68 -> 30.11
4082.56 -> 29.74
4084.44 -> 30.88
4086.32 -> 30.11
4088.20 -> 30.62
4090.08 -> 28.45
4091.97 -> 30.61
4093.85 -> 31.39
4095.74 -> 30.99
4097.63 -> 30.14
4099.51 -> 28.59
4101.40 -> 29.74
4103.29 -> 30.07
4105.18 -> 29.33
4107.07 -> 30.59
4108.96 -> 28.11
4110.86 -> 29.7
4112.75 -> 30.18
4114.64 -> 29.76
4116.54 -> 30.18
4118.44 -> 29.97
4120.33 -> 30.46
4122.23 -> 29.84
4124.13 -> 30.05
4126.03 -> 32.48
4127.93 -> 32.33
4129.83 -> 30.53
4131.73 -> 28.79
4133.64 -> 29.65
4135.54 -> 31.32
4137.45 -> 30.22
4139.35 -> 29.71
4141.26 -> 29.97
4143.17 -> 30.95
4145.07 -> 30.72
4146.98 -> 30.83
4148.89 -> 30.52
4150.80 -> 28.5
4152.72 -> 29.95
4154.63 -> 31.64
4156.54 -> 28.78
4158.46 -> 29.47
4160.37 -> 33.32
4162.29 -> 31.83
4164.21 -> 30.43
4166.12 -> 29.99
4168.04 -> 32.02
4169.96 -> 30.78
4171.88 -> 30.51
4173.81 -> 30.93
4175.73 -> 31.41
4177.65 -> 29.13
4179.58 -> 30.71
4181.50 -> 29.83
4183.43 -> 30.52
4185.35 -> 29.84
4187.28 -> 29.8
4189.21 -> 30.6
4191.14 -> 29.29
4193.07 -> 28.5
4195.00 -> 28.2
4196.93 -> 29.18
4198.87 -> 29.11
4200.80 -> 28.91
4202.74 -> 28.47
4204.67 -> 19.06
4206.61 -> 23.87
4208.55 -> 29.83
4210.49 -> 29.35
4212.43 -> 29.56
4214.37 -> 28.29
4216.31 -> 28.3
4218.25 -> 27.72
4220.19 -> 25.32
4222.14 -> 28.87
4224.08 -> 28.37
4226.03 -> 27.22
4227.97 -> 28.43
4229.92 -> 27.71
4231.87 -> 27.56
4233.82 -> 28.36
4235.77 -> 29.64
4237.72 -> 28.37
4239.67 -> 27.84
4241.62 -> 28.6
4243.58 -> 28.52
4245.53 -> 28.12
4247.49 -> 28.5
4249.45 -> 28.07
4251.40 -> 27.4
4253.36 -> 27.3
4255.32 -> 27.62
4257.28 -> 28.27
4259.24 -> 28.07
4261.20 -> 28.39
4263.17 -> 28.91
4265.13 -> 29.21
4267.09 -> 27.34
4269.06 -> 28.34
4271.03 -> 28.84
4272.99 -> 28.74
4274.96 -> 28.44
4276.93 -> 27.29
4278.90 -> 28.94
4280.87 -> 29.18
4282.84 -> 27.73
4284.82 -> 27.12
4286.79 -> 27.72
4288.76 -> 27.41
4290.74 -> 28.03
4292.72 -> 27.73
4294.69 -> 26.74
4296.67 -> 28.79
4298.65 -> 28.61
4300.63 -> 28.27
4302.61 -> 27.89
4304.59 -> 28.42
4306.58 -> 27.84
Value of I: 0.47 mag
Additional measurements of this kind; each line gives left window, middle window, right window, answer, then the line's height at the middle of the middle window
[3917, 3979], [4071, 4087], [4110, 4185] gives 0.22 mag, 37.9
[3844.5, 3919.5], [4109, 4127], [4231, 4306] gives 0.43 mag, 44.9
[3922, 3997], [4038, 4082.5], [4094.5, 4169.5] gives 0.21 mag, 37.9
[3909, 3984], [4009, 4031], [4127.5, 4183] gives 0.31 mag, 44.9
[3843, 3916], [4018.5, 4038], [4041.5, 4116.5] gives 0.22 mag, 40.8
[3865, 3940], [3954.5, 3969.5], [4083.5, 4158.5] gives 0.20 mag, 56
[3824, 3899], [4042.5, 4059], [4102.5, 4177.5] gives 0.39 mag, 44.4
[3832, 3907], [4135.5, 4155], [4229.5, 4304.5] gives 0.34 mag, 41.6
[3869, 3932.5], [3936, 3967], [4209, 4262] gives 0.17 mag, 60.3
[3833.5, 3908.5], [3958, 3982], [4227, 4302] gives 0.34 mag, 60.8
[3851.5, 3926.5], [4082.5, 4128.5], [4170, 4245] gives 0.36 mag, 41.9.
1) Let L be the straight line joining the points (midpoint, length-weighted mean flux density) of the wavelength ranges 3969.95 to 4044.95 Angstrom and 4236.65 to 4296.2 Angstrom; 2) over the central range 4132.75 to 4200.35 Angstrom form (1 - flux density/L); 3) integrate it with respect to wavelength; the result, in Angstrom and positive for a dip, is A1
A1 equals 2.1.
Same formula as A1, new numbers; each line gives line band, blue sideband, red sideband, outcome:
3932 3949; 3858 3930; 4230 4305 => 2.1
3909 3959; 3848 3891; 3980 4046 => 2.6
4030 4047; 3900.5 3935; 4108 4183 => 4.4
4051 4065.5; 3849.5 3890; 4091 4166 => 4.3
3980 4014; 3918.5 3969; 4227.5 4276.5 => 8.6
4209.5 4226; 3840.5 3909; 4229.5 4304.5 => 2.7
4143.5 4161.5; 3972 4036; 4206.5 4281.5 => 0.5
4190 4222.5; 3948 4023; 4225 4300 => 3.1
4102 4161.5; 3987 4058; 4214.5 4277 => 1.2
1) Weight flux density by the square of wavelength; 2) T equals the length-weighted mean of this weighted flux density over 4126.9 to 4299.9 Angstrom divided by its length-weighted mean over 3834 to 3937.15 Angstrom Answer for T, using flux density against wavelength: 0.5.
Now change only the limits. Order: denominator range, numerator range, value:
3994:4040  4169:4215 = 0.93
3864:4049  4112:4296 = 0.65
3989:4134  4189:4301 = 0.96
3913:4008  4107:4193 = 0.69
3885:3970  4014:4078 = 0.60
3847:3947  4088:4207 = 0.50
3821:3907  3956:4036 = 0.57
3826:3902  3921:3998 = 0.69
